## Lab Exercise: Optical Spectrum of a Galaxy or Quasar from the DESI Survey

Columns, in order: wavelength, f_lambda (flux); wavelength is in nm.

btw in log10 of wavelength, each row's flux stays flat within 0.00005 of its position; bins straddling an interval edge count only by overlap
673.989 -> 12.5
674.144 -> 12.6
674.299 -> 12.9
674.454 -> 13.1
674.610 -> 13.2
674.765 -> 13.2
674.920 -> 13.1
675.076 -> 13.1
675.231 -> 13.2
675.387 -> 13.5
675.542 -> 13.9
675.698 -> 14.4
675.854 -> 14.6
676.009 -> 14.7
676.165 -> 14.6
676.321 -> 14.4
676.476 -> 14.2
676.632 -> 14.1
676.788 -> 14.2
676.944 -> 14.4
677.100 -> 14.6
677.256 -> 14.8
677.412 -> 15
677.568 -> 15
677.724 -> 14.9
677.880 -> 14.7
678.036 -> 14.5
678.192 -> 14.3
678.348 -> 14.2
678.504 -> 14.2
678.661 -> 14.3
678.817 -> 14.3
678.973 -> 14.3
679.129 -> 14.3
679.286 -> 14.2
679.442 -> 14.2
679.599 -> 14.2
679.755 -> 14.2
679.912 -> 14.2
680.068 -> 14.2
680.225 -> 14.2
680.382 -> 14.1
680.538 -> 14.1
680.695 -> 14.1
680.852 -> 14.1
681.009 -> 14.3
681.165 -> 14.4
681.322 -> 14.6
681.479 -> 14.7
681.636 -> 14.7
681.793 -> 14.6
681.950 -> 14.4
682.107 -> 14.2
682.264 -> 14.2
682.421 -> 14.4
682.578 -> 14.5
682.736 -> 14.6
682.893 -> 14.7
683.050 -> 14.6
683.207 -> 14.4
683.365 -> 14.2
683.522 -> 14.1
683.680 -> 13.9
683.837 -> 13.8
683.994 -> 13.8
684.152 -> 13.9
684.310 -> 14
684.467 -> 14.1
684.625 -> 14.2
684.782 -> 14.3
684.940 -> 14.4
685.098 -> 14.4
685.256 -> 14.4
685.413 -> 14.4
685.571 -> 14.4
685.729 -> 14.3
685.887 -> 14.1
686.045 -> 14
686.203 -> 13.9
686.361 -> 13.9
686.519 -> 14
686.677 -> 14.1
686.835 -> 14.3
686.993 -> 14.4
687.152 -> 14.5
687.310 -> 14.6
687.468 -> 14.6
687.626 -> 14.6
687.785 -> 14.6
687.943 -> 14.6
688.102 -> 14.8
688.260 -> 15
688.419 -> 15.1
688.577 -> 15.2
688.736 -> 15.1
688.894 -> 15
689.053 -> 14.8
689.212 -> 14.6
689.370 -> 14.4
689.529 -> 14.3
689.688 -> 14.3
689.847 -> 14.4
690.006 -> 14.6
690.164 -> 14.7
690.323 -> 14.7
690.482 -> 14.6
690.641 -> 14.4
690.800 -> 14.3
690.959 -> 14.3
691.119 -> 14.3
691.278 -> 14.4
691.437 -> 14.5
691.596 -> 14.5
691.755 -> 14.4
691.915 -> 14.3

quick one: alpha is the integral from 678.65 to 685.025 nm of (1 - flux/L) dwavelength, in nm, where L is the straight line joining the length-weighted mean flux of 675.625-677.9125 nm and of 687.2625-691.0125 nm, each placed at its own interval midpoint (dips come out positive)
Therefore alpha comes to 0.15 nm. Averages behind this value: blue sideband 14.6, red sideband 14.7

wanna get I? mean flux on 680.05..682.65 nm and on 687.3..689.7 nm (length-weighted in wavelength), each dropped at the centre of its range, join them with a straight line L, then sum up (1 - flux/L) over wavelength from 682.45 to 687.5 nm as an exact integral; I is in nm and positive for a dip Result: 0.105 nm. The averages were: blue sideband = 14.3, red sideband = 14.7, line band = 14.2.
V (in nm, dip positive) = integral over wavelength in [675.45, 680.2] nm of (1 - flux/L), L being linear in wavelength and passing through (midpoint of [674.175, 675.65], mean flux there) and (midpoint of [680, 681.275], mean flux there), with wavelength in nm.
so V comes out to -0.23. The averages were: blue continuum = 13.2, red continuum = 14.2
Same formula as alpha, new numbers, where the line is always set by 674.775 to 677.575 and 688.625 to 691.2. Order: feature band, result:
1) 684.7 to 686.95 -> 0.04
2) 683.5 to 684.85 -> 0.04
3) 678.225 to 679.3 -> 0.00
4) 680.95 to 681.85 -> -0.02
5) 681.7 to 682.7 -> 0.00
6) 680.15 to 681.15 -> 0.01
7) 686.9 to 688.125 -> -0.01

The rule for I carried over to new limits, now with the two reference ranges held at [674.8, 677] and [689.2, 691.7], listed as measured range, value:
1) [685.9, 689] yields -0.04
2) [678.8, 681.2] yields -0.01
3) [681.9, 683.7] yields -0.02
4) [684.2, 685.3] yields 0.00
